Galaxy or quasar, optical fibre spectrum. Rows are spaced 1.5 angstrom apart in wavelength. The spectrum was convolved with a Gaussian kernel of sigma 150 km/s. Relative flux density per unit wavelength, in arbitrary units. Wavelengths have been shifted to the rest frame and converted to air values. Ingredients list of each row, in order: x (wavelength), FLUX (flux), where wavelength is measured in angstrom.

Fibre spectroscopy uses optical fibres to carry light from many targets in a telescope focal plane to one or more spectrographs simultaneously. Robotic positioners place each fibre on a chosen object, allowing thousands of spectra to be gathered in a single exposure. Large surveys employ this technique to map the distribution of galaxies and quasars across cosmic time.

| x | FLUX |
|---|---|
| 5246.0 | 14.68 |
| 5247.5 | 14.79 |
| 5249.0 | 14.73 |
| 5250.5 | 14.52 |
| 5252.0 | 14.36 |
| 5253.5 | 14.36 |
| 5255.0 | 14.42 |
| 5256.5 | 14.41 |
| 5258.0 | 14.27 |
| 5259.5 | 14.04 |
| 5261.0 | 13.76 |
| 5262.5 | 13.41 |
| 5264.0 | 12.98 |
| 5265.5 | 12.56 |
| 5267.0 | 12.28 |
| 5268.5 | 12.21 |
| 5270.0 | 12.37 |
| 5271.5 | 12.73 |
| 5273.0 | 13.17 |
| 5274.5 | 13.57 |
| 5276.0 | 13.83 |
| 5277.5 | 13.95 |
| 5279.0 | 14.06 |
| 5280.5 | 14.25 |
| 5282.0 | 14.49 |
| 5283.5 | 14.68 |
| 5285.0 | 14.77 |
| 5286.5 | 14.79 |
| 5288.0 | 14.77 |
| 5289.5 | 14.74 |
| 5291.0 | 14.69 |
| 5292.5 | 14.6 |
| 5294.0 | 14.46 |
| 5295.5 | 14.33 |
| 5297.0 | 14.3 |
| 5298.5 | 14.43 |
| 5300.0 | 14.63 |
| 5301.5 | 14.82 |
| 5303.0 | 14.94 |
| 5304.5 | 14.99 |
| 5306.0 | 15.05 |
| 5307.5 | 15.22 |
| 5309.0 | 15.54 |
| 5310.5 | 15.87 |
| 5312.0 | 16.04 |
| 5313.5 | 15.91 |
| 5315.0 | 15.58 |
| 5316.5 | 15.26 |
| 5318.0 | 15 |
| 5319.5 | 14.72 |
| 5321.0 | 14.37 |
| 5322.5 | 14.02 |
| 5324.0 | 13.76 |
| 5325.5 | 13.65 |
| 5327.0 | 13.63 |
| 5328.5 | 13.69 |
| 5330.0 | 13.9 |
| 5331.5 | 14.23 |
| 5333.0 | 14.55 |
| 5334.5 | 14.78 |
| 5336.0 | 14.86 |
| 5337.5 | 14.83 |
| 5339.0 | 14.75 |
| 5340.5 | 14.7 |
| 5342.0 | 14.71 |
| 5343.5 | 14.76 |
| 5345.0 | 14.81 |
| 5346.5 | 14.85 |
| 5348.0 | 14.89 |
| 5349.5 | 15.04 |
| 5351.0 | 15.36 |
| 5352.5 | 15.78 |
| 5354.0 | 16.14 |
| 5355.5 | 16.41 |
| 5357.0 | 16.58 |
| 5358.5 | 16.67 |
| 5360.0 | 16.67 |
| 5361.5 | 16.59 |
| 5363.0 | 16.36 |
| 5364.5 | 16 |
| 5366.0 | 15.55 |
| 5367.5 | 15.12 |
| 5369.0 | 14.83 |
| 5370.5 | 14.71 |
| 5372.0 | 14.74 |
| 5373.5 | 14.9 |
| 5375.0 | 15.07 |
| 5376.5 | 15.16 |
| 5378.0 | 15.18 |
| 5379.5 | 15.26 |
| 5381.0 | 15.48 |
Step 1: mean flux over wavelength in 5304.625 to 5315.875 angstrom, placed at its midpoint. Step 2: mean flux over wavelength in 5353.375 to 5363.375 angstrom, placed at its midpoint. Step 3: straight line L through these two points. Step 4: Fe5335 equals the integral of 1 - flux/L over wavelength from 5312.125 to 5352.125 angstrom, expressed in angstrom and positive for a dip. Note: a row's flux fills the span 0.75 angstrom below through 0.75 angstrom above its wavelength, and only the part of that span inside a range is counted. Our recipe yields 3.29 angstrom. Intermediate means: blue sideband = 15.6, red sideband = 16.5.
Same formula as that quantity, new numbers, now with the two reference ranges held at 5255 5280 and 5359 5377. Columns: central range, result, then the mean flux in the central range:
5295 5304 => -0.34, 14.6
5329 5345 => 0.26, 14.6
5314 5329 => 0.12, 14.4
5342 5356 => -0.17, 15.3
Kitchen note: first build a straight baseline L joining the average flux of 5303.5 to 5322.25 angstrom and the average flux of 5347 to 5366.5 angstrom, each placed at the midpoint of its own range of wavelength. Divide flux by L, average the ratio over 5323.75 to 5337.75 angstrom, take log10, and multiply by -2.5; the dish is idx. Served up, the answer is 0.10 mag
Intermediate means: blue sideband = 15.3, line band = 14.2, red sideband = 16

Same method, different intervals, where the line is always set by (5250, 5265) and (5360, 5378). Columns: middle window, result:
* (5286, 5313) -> -0.03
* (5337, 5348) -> 0.02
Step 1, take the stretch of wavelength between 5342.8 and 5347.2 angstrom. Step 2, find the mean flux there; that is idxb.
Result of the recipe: 14.8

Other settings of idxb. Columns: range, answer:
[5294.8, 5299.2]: 14.4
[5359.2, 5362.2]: 16.6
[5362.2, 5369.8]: 15.6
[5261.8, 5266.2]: 13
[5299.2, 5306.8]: 14.9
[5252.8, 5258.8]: 14.4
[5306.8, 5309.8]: 15.4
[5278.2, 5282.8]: 14.3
